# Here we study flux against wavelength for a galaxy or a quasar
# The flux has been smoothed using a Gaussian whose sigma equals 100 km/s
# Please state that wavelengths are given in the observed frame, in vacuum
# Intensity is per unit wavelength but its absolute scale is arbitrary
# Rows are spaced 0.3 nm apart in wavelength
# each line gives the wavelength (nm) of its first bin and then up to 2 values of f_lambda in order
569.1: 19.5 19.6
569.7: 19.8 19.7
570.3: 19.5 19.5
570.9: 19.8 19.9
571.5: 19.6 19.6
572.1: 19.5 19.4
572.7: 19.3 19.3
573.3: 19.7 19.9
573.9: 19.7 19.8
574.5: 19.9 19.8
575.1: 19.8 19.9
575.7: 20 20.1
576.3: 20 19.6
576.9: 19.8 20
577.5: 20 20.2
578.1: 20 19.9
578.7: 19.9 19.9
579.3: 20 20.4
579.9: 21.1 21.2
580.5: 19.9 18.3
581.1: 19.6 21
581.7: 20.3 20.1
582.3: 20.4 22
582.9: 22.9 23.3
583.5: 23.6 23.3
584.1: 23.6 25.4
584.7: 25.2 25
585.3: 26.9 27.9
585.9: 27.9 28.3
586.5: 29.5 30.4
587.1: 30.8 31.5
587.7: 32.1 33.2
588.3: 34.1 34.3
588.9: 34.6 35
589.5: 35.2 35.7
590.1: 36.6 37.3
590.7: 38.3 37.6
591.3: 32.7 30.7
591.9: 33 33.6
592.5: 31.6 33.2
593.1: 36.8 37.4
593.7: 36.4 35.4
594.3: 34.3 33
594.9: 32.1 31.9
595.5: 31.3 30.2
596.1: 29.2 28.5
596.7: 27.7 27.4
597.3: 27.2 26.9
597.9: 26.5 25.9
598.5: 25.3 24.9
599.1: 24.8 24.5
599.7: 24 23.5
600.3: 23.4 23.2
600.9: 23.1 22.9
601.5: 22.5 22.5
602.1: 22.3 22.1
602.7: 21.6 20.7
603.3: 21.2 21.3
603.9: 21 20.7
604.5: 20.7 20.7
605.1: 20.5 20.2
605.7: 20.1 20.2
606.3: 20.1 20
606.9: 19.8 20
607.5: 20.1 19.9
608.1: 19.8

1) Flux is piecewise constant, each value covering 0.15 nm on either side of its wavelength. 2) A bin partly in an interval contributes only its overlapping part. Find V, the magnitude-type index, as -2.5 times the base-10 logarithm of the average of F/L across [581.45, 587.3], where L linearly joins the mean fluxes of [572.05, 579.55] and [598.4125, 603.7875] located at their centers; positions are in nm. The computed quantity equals -0.20 mag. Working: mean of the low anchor 19.8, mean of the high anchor 22.9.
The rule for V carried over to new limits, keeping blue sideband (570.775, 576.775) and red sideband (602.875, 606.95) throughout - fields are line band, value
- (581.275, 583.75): -0.09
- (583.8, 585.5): -0.25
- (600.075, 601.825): -0.13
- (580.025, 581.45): 0.00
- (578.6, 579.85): -0.01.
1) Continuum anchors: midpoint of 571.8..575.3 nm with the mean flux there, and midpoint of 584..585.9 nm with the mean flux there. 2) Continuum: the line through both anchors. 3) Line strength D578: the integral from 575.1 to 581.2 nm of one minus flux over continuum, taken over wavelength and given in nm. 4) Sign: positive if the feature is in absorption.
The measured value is 0.59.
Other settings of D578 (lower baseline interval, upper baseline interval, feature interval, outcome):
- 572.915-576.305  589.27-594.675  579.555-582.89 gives 0.662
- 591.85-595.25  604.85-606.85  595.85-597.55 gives 0.140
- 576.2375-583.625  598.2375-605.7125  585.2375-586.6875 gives -0.495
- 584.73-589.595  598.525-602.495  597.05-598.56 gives -0.094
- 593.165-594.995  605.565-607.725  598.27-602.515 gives 0.601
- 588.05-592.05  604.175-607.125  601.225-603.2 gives 0.128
